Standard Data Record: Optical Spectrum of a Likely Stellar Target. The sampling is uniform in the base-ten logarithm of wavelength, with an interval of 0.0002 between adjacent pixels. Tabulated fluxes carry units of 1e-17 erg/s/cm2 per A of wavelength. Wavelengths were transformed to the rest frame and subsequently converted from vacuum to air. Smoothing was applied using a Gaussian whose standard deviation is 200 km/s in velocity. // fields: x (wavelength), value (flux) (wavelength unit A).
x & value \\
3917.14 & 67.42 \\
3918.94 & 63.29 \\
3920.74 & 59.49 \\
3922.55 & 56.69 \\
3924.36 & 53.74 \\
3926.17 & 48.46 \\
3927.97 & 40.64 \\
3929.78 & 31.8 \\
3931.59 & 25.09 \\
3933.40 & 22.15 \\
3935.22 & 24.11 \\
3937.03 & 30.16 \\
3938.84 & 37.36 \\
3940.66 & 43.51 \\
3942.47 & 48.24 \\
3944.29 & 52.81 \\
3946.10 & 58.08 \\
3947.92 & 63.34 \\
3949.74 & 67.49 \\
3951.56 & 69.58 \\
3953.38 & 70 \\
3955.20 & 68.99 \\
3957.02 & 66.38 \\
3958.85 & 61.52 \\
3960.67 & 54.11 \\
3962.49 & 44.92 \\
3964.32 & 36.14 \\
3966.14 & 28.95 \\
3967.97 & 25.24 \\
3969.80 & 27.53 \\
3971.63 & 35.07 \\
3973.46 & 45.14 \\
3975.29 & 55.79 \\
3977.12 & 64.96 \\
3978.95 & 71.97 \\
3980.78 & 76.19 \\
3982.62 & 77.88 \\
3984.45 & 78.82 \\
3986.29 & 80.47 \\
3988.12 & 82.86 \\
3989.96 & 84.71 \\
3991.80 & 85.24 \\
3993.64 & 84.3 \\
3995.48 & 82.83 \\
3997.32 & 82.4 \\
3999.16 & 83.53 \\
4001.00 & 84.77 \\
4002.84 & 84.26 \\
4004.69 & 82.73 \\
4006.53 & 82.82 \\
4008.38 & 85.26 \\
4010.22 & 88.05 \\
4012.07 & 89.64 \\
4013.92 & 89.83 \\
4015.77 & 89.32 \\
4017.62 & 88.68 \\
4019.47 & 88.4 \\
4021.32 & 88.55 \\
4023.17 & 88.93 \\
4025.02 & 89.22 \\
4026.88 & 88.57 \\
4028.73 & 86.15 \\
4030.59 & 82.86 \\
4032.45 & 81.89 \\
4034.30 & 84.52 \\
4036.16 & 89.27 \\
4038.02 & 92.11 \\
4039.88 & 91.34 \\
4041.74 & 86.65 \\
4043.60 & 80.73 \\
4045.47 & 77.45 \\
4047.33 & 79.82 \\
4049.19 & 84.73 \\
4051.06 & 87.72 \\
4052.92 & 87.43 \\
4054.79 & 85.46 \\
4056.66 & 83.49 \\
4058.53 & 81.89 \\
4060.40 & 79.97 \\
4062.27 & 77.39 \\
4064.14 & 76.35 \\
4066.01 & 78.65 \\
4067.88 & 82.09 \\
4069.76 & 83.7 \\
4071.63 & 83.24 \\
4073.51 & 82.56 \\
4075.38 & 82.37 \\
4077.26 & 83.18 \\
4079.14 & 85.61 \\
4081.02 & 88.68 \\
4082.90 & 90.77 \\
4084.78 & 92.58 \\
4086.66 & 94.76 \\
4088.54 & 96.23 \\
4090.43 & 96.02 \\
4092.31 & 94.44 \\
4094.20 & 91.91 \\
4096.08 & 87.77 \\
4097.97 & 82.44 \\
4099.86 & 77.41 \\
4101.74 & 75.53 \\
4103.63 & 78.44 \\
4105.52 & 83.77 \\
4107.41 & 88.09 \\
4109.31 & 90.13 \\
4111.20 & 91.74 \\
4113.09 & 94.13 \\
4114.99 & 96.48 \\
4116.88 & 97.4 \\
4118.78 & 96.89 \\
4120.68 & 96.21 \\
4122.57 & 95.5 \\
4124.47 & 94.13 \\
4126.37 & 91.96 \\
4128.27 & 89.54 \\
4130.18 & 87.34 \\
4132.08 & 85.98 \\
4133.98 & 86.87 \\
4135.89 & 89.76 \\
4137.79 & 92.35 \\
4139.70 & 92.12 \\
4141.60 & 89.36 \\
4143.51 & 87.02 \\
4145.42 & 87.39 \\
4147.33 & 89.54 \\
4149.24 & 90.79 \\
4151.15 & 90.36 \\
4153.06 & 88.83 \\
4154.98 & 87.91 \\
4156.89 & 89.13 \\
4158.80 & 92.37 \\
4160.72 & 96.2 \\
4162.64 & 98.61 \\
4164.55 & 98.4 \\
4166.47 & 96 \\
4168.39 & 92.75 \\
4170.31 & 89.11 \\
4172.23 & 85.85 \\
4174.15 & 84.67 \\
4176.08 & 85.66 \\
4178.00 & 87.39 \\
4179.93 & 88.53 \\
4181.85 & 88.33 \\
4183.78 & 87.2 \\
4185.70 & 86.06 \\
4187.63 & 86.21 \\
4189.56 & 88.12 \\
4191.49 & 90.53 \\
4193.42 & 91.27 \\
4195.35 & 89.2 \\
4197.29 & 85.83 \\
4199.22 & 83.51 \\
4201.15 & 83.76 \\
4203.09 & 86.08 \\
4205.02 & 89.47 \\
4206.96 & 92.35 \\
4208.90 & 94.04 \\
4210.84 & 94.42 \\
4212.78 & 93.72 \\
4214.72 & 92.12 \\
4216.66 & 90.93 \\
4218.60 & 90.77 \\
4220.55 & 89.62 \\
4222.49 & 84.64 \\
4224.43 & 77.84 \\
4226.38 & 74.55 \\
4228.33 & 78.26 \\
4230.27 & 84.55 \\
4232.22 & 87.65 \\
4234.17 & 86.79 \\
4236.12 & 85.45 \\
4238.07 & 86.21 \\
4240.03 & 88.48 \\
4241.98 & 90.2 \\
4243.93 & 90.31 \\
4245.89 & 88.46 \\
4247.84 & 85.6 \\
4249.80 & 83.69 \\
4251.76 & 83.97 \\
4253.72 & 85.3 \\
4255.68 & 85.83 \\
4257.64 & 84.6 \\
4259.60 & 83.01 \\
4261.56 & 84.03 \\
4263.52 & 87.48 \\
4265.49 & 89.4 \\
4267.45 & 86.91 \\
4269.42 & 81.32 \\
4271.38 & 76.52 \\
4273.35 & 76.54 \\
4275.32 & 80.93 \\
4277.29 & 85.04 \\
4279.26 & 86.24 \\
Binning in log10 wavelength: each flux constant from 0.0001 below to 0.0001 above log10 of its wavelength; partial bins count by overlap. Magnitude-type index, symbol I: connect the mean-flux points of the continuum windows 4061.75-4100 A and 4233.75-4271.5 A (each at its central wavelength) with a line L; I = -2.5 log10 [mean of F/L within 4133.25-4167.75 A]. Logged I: -0.06 mag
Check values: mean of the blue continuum 86.4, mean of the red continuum 85.9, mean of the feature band 91.3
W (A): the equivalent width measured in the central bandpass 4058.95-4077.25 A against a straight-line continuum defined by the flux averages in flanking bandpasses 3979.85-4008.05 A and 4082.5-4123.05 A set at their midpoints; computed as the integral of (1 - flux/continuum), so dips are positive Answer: 1.44 A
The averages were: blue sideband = 82.3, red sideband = 90.3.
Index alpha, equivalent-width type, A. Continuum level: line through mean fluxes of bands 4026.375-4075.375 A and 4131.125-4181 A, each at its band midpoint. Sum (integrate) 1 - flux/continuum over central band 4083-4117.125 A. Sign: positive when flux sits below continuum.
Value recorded -1.03 A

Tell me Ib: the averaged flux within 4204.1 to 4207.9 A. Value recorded 90.8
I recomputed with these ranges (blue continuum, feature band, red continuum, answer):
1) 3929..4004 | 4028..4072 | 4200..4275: -0.24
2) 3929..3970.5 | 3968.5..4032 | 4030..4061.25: -0.18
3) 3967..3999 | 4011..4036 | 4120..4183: -0.20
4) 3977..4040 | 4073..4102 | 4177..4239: -0.03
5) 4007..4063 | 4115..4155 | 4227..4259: -0.06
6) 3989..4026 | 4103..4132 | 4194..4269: -0.06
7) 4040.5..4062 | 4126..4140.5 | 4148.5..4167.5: 0.02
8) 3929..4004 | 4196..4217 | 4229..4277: -0.11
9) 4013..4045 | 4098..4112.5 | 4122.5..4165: 0.07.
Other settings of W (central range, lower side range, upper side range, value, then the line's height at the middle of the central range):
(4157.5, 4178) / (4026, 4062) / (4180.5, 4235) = -1.16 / 86.8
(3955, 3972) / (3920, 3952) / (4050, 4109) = 2.81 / 53.4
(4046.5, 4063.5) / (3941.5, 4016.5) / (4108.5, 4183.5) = -0.97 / 78.5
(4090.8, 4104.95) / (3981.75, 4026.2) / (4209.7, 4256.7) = 0.22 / 85.8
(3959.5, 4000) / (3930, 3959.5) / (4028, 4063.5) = -0.23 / 61.9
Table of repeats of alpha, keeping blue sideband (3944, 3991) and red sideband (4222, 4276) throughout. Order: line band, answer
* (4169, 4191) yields -2.51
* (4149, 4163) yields -2.83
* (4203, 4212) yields -1.25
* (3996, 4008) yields -3.97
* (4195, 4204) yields -0.62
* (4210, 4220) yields -1.35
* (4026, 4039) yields -4.19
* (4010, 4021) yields -4.32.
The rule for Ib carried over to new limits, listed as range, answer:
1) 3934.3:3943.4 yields 36.7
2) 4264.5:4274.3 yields 82.1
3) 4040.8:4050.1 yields 81.9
